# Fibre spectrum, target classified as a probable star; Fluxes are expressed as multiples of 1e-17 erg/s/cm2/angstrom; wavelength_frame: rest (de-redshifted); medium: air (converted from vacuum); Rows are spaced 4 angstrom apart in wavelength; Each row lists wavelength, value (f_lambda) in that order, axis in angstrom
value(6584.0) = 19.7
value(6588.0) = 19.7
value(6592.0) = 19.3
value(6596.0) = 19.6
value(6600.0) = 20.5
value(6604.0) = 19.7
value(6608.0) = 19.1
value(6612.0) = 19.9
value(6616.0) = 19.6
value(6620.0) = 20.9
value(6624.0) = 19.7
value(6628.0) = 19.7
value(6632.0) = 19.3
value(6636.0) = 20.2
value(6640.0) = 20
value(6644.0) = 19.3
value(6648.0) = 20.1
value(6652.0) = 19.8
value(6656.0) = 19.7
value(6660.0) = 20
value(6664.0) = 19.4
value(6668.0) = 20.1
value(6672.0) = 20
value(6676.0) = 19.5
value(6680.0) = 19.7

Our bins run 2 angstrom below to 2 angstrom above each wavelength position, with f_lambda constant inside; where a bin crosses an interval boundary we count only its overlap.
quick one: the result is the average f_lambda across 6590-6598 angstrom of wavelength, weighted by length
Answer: 19.5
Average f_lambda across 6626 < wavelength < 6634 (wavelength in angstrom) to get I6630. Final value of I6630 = 19.5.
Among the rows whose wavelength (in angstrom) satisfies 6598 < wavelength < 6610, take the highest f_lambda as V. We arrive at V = 20.5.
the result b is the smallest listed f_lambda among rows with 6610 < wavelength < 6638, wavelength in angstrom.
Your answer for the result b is 19.3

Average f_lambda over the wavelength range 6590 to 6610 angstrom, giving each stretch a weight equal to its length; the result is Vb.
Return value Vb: 19.6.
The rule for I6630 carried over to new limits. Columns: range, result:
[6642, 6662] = 19.8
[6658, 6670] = 19.8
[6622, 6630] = 19.7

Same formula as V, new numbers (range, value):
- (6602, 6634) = 20.9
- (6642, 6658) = 20.1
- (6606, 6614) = 19.9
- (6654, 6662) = 20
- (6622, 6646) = 20.2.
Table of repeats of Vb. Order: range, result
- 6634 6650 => 19.9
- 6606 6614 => 19.5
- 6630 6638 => 19.8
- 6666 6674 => 20.1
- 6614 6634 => 19.8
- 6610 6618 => 19.8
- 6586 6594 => 19.5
